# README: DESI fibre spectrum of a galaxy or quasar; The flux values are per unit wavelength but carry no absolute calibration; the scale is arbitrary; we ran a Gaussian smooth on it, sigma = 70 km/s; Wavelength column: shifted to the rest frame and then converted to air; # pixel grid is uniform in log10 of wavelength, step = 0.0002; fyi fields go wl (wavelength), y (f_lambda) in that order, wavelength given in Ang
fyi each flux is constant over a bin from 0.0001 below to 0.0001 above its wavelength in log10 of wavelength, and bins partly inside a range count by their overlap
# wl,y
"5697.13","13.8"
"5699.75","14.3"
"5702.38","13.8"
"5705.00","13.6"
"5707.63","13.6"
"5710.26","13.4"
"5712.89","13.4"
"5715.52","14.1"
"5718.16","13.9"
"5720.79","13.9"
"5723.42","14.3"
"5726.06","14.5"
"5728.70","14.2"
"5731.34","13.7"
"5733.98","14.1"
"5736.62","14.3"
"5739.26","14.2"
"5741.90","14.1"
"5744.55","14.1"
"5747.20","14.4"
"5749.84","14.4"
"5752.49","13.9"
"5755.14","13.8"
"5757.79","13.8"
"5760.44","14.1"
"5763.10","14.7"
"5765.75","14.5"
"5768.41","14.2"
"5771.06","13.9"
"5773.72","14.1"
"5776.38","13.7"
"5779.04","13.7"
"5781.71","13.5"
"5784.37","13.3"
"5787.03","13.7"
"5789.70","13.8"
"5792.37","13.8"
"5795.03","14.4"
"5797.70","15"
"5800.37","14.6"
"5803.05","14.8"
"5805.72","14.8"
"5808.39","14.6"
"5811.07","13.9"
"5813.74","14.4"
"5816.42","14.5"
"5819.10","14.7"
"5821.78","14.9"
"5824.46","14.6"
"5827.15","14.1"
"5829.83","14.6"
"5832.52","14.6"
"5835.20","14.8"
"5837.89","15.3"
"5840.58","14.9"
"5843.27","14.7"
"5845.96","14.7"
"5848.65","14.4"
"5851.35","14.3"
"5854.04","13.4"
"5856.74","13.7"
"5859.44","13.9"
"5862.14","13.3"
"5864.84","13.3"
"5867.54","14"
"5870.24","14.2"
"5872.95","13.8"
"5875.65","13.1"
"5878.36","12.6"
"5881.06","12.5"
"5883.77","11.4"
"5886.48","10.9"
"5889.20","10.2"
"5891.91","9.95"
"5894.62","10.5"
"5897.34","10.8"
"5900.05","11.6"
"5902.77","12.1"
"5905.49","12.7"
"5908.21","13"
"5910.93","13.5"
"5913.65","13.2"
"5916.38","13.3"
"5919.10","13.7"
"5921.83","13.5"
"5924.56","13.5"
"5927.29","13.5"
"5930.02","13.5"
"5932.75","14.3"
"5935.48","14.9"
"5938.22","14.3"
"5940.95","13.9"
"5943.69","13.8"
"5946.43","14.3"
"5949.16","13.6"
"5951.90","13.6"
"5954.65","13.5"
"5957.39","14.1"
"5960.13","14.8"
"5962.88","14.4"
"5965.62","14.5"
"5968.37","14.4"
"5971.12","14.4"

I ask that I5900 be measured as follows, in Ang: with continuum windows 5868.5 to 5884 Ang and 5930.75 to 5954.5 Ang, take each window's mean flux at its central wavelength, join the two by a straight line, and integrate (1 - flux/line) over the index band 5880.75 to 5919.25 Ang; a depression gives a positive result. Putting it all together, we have 4.42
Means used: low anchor 13.1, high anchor 14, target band 11.9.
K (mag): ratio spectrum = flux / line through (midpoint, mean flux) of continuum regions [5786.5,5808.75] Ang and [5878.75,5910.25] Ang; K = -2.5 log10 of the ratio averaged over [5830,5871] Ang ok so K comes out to -0.11 mag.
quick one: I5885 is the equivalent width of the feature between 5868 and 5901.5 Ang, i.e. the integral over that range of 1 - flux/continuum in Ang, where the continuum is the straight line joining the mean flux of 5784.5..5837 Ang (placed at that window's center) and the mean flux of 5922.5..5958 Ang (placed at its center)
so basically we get 5.4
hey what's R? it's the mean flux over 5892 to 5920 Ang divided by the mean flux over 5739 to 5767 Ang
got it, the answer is 0.87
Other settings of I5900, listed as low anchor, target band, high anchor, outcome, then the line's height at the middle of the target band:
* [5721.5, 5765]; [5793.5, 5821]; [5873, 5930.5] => -2.33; 13.4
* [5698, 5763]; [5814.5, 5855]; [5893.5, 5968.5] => -2.52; 13.7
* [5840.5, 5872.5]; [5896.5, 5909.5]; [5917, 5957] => 1.72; 13.9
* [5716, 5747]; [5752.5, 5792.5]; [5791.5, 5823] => 1.23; 14.4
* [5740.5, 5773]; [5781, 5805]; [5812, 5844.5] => 0.47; 14.4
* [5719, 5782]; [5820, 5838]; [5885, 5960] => -1.42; 13.6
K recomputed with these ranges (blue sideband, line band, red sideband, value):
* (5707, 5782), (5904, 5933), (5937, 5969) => 0.055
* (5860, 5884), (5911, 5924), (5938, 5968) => 0.022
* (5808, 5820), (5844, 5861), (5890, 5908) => -0.085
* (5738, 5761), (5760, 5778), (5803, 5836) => 0.004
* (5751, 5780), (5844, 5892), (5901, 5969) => 0.063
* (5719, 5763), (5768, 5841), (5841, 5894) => -0.057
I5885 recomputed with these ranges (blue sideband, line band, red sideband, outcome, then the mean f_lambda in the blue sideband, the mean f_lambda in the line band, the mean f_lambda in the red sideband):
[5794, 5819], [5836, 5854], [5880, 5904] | -2.25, 14.6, 14.6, 11.1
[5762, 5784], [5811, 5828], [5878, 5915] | -1.73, 14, 14.5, 11.8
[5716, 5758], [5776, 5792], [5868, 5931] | 0.02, 14.1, 13.6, 12.5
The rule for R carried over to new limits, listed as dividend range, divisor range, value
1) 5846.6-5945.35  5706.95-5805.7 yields 0.93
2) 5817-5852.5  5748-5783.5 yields 1.05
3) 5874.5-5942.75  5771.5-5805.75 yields 0.90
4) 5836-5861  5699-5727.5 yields 1.03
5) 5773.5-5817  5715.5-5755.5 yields 1.00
